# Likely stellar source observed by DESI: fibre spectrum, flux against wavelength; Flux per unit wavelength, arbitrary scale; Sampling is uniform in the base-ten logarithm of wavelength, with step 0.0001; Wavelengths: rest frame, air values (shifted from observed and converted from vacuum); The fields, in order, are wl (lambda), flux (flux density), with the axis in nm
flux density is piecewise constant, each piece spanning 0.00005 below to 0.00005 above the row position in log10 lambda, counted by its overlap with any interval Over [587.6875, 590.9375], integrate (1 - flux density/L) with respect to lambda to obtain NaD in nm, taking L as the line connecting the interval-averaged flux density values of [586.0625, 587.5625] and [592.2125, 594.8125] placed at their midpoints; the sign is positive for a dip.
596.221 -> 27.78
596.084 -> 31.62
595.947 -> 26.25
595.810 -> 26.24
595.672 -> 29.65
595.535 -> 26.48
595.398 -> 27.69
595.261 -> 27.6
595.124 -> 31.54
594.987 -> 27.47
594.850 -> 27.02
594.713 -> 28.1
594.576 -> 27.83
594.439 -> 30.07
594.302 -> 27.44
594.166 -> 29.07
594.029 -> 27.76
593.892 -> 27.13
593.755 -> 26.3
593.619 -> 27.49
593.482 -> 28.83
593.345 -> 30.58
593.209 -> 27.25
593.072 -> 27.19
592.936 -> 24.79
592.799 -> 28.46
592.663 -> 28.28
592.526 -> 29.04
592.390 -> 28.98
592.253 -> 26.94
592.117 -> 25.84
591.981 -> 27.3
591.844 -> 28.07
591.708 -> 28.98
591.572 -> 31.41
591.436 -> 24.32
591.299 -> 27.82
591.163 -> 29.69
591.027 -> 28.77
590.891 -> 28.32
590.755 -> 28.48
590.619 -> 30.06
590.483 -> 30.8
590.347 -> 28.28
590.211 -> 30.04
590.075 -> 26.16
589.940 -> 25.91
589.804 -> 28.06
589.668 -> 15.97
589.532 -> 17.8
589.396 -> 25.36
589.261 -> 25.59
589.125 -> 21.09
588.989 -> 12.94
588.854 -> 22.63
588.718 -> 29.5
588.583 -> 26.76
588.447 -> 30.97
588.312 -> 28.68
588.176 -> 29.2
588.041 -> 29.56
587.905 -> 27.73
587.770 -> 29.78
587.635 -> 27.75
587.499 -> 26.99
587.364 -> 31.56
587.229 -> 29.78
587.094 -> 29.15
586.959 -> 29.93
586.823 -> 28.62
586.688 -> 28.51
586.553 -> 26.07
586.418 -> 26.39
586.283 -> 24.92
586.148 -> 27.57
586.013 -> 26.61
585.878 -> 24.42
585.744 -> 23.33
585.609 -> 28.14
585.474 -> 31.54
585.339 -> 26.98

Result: 0.21 nm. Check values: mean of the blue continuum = 28.1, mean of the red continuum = 28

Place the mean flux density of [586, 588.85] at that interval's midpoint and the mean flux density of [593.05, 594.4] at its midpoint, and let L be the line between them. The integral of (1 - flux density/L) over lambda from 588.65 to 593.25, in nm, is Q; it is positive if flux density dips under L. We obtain 0.27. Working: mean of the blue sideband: 28.3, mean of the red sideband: 28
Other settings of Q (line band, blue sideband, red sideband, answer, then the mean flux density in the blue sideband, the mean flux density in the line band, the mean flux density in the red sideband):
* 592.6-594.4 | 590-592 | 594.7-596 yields 0.02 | 28.6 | 27.8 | 27.8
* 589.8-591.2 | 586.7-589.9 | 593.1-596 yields -0.09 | 26.3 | 28.6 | 28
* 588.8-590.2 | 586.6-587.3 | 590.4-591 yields 0.33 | 29.1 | 22.5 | 29.3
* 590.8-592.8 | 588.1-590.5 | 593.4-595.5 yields -0.12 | 25.2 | 28.1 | 28.1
